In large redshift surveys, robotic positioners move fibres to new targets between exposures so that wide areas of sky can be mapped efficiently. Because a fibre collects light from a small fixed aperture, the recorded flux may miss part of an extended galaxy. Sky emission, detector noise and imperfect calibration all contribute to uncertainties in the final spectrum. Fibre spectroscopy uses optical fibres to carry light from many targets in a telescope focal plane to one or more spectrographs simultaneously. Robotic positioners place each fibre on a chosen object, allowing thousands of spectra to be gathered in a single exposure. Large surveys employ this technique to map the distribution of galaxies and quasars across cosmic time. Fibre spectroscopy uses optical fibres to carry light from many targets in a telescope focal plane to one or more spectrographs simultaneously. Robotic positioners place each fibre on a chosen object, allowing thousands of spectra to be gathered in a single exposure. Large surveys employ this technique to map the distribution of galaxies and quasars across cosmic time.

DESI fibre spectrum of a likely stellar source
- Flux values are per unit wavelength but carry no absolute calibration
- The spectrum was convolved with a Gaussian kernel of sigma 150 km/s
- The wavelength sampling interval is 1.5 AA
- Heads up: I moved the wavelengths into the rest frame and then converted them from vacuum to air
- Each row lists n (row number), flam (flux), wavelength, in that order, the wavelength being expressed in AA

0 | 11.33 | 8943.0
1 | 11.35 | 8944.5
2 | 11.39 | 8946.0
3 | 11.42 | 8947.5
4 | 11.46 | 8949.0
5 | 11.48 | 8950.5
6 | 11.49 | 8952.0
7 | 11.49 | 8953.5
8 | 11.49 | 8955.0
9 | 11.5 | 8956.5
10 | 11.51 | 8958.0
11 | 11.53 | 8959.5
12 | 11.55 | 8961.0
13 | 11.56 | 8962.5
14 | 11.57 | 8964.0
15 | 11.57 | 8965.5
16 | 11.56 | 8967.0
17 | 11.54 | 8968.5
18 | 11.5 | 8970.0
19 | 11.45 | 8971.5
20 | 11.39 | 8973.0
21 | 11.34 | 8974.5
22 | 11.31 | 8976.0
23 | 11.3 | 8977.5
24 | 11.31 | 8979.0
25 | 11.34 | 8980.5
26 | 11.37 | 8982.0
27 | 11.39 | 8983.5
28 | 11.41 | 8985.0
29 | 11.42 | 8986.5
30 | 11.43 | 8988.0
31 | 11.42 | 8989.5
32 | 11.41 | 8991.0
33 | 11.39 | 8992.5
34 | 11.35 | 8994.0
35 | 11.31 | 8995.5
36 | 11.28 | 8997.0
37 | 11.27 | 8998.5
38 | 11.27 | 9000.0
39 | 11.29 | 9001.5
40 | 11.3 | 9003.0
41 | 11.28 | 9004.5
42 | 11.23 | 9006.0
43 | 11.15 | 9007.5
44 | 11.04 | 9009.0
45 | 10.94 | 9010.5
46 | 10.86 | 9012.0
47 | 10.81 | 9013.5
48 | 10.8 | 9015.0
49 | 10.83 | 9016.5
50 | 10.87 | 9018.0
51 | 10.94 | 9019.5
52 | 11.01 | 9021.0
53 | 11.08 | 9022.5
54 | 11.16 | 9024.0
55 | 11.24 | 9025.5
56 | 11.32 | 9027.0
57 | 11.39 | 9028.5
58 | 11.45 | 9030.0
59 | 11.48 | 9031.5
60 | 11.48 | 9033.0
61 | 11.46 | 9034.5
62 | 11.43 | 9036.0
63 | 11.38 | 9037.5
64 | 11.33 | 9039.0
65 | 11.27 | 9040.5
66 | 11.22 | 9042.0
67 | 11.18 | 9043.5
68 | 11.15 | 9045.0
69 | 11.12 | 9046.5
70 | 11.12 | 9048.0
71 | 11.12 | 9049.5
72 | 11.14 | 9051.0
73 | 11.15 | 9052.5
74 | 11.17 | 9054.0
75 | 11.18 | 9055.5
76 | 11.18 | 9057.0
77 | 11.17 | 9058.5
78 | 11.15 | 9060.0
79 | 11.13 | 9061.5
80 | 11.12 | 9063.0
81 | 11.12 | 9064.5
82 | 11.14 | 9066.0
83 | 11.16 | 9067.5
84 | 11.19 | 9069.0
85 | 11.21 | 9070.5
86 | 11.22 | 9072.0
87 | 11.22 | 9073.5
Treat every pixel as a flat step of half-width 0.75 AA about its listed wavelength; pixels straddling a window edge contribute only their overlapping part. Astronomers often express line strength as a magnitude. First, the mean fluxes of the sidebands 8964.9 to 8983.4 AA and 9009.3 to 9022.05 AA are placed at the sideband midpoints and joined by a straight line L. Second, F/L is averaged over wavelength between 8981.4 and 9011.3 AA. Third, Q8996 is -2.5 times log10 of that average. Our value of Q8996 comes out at -0.02 mag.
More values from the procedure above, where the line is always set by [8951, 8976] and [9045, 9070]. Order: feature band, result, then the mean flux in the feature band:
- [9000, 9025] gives 0.03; 11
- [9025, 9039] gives -0.02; 11.4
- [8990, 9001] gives 0.00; 11.3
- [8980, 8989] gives 0.00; 11.4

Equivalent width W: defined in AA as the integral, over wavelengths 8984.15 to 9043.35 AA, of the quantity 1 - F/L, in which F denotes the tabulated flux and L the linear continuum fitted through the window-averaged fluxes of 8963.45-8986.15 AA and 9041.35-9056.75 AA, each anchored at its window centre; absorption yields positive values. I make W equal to 0.27 AA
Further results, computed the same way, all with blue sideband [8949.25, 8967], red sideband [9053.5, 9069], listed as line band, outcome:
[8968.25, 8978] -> 0.06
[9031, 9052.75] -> -0.09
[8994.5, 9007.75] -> 0.11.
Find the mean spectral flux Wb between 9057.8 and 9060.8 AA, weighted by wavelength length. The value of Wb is 11.2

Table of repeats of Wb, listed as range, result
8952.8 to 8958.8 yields 11.5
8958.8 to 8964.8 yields 11.6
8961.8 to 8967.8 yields 11.6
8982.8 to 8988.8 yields 11.4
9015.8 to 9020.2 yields 10.9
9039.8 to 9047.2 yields 11.2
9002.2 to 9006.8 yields 11.3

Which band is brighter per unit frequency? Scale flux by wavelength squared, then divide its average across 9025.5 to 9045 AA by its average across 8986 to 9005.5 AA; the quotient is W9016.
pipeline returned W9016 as 1.0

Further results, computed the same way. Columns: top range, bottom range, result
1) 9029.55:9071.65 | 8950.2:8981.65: 1.00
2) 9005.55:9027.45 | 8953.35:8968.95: 0.97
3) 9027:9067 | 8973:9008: 1.00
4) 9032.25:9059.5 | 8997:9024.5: 1.02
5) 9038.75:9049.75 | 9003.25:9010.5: 1.01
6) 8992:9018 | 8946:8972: 0.98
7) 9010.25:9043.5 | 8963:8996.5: 0.99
